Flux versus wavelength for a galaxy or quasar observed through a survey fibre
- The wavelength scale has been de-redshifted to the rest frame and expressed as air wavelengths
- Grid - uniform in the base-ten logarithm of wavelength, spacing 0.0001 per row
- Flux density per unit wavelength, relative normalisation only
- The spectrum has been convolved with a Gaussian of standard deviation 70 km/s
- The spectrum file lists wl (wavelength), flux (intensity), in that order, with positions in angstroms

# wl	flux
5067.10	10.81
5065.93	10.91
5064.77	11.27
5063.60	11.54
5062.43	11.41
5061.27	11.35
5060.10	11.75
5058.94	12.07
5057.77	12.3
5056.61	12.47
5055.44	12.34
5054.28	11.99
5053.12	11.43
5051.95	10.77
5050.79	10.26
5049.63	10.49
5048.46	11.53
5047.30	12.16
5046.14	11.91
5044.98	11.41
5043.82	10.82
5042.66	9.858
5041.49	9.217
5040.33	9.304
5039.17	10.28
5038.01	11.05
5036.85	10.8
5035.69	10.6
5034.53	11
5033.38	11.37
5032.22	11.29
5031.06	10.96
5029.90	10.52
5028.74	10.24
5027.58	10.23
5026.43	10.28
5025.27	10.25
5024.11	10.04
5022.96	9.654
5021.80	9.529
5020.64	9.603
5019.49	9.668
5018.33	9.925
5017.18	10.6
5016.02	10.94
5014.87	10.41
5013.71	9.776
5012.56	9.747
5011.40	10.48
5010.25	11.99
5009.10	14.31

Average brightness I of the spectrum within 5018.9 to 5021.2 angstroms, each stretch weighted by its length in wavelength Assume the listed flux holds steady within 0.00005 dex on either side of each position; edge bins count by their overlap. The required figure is 9.64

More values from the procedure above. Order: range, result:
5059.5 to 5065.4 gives 11.5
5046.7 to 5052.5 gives 11.1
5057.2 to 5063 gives 11.8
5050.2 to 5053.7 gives 10.8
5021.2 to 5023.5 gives 9.56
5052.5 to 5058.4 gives 12.1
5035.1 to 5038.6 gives 10.8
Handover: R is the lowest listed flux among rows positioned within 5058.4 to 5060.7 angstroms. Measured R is 11.75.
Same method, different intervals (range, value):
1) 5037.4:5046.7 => 9.217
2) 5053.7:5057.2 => 11.99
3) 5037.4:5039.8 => 10.28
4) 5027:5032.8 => 10.23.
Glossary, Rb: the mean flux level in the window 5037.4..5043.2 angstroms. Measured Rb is 9.93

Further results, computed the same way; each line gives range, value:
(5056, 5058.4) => 12.3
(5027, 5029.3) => 10.3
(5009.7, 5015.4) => 10.5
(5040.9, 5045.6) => 10.3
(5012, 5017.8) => 10.3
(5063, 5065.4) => 11.4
